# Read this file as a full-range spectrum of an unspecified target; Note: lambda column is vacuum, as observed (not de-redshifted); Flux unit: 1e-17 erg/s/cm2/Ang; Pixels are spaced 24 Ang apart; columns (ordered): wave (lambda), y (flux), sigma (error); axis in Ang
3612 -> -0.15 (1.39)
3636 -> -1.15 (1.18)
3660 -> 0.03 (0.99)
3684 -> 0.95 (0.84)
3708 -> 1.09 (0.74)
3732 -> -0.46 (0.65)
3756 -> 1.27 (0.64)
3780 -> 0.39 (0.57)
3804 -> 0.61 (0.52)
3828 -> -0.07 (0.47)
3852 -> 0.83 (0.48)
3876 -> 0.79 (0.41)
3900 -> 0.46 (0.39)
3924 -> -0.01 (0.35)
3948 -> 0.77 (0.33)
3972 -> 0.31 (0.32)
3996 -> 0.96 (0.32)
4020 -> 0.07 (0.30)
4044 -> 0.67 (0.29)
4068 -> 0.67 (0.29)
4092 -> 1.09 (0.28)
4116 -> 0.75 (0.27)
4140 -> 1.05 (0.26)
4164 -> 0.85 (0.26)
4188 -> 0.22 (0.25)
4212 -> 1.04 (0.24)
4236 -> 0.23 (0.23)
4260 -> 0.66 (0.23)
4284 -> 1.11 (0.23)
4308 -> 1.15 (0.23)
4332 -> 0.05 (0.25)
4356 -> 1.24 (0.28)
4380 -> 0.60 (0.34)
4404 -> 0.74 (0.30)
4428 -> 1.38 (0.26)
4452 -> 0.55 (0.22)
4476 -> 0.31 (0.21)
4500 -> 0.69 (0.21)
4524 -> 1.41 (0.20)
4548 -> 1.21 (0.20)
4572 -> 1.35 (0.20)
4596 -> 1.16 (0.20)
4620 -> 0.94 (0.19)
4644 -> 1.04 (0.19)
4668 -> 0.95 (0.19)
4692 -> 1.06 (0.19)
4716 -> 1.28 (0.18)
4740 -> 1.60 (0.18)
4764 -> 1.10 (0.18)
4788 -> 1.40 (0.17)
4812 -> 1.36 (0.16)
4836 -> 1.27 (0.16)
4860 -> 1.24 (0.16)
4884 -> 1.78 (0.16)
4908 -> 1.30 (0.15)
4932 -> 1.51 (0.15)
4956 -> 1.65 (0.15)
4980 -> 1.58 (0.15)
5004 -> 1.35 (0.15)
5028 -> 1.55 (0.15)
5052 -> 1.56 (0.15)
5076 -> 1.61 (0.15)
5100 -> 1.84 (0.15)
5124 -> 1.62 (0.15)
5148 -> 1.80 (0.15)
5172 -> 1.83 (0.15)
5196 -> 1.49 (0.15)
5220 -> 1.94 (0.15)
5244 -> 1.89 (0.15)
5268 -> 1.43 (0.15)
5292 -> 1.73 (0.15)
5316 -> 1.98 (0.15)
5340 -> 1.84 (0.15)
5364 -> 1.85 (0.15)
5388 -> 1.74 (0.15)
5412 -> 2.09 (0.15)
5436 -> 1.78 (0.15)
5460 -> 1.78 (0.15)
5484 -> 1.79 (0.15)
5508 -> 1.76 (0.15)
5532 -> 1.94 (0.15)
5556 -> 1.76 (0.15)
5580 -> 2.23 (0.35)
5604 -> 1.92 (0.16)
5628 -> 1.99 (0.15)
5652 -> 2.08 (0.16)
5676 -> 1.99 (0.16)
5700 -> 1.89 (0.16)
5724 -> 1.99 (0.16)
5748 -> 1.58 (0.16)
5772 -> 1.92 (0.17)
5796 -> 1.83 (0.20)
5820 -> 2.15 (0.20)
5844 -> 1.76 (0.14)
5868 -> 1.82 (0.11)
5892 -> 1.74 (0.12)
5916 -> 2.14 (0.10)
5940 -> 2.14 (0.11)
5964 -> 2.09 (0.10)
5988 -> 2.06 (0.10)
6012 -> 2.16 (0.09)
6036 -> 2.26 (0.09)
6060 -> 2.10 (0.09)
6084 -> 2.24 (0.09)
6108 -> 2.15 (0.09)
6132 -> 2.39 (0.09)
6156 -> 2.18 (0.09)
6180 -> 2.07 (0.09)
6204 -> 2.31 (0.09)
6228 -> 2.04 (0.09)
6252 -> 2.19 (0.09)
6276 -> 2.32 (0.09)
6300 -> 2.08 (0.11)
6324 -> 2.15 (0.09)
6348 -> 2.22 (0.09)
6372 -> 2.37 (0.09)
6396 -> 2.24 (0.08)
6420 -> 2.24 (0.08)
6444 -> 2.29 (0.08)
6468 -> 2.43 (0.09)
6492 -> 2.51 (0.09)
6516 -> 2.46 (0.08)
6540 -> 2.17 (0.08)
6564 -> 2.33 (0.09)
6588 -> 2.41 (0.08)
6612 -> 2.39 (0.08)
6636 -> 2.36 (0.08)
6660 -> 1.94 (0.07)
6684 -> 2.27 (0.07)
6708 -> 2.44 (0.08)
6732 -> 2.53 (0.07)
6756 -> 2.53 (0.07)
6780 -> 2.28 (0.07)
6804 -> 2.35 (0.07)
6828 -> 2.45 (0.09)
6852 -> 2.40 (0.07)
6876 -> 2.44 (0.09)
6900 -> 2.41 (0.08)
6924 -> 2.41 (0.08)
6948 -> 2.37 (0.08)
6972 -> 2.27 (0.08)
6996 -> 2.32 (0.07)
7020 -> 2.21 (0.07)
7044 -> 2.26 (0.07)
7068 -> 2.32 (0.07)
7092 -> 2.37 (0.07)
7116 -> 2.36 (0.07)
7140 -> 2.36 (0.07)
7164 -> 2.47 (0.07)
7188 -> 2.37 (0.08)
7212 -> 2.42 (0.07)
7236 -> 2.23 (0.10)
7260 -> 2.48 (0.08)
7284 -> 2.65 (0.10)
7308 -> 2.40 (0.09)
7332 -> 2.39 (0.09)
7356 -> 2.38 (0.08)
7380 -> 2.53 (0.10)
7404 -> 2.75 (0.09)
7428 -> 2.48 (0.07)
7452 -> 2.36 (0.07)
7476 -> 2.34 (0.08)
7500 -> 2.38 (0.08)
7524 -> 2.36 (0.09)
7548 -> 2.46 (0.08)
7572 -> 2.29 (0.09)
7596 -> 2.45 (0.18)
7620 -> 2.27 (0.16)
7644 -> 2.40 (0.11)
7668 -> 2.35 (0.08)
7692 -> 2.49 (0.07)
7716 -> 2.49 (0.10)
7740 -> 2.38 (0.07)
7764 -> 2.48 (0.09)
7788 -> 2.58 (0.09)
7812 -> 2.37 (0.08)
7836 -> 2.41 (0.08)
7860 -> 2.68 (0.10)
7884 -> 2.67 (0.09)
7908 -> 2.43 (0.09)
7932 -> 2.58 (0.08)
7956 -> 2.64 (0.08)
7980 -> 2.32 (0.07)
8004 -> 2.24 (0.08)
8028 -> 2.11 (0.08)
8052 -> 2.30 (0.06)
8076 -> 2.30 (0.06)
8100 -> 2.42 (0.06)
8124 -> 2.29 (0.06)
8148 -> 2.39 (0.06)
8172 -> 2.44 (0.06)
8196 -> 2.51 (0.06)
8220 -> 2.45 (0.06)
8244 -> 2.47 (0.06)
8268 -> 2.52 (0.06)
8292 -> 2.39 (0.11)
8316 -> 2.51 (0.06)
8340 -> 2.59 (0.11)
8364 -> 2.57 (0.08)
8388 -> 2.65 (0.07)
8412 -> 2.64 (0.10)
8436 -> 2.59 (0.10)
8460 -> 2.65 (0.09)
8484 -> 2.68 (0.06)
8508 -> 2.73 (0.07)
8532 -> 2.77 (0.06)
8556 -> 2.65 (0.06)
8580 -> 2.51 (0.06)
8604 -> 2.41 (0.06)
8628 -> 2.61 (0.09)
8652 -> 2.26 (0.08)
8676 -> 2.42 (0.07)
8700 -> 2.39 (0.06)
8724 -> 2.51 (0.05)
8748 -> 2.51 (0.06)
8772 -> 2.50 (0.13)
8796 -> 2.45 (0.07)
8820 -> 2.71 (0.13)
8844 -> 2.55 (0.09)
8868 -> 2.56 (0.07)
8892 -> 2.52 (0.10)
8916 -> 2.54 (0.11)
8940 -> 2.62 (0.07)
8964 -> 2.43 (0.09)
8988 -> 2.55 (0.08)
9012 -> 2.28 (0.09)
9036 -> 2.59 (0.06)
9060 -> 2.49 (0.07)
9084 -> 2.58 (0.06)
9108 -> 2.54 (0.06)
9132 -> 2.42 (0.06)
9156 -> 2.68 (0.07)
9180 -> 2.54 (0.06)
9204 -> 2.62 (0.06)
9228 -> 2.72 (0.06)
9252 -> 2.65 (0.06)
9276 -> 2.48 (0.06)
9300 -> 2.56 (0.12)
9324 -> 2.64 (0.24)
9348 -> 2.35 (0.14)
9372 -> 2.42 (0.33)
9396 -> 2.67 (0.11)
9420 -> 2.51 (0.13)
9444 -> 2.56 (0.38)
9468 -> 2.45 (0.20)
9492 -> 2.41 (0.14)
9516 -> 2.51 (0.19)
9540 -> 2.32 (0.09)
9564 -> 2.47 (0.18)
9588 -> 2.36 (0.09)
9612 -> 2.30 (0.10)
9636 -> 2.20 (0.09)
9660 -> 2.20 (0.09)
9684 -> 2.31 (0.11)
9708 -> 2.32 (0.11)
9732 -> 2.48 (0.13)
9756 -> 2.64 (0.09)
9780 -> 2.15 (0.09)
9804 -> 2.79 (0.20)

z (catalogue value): 0.129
